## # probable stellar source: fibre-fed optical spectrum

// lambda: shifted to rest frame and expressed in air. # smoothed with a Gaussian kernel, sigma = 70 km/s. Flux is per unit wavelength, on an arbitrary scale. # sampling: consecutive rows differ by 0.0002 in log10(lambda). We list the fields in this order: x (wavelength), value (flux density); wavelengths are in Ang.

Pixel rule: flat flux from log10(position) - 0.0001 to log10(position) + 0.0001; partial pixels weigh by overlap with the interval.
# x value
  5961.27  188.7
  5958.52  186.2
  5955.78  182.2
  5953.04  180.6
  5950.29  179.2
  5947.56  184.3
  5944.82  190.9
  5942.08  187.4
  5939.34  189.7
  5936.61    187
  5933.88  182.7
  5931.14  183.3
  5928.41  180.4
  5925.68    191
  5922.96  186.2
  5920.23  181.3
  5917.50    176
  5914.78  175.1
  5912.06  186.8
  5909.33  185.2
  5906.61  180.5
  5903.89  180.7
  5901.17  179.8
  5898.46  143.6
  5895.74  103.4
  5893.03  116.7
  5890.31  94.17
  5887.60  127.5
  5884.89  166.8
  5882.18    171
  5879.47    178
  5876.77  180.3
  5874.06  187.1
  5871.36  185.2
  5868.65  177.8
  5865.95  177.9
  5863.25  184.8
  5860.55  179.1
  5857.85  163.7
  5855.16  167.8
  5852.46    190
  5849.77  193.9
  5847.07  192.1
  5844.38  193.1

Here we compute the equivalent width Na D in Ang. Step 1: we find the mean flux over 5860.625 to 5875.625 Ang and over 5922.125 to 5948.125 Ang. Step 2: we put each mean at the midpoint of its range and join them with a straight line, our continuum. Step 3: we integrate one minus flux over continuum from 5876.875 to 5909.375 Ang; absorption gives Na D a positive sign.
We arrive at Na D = 5.61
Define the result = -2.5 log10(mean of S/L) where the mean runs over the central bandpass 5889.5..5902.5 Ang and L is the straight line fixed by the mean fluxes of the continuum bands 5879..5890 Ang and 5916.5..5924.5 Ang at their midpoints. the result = 0.25 mag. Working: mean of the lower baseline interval 153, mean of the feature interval 129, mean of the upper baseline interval 182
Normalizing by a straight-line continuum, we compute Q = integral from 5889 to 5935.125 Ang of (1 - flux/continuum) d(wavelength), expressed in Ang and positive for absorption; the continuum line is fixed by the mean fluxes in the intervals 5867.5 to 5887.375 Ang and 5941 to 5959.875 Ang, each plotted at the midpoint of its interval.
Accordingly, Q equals 3.4 Ang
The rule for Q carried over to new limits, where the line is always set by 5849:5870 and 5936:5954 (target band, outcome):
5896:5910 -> 1.1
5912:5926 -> 0.1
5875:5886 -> 0.4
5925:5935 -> 0.0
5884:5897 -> 4.4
